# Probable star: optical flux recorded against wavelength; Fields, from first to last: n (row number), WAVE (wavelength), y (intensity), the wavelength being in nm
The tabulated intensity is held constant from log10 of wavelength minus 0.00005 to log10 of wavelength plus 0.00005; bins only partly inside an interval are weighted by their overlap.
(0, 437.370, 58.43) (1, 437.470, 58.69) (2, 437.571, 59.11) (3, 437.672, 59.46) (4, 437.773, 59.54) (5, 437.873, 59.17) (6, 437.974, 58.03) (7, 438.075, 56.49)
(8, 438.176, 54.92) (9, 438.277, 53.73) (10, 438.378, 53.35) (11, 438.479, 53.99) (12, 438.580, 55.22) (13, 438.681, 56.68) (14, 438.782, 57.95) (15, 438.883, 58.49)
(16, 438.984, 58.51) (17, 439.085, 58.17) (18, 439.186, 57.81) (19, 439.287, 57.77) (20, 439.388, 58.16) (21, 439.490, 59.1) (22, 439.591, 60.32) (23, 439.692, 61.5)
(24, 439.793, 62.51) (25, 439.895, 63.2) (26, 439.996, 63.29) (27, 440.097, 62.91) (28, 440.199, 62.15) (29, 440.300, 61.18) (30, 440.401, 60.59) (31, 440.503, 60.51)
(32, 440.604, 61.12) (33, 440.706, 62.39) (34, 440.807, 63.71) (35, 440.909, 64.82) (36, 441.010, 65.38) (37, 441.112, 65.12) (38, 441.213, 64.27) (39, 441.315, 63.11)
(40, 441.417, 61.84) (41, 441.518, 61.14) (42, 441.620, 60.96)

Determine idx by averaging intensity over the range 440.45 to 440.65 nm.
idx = 60.8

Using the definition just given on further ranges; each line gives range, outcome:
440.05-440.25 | 62.4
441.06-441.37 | 64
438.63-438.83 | 57.3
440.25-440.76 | 61.2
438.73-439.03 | 58.3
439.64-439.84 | 62.1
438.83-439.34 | 58.2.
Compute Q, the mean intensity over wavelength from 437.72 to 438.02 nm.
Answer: 59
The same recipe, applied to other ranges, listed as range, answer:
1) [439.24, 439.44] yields 57.8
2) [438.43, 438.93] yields 56.5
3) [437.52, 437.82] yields 59.2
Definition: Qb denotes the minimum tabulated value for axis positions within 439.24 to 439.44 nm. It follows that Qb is 57.77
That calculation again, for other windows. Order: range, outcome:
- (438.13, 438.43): 53.35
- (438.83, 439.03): 58.49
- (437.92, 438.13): 56.49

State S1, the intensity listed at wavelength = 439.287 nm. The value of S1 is 57.77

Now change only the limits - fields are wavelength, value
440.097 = 62.91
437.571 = 59.11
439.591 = 60.32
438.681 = 56.68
